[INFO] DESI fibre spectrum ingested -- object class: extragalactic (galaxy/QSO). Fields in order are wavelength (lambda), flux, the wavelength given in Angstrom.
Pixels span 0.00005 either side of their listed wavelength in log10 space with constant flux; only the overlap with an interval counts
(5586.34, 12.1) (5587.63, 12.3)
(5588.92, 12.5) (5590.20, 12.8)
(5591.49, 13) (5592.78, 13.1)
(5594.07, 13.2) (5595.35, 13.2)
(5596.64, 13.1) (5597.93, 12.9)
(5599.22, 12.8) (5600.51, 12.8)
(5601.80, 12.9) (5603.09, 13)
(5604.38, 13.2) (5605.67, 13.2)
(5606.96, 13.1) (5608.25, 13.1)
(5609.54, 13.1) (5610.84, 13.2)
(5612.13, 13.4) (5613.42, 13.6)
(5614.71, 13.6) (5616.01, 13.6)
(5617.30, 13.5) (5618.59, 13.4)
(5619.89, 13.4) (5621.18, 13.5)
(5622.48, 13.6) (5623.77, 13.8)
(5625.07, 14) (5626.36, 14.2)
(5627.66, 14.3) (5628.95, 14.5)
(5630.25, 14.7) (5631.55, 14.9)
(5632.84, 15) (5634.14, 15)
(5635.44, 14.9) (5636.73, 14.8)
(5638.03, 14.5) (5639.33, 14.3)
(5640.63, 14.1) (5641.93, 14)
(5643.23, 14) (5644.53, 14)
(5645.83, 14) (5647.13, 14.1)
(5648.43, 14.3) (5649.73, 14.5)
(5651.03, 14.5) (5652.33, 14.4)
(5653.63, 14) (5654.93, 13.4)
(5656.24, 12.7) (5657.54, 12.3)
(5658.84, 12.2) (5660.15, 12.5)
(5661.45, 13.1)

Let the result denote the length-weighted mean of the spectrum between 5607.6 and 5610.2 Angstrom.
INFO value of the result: 13.1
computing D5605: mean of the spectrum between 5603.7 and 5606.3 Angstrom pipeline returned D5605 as 13.2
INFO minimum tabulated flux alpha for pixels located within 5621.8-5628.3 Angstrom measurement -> 13.6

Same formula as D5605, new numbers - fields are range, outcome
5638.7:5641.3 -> 14.2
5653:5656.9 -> 13.3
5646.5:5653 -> 14.4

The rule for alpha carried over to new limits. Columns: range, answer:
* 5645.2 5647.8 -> 14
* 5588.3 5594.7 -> 12.5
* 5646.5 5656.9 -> 12.7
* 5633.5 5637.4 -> 14.8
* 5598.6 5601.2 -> 12.8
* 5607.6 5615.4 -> 13.1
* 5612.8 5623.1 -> 13.4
